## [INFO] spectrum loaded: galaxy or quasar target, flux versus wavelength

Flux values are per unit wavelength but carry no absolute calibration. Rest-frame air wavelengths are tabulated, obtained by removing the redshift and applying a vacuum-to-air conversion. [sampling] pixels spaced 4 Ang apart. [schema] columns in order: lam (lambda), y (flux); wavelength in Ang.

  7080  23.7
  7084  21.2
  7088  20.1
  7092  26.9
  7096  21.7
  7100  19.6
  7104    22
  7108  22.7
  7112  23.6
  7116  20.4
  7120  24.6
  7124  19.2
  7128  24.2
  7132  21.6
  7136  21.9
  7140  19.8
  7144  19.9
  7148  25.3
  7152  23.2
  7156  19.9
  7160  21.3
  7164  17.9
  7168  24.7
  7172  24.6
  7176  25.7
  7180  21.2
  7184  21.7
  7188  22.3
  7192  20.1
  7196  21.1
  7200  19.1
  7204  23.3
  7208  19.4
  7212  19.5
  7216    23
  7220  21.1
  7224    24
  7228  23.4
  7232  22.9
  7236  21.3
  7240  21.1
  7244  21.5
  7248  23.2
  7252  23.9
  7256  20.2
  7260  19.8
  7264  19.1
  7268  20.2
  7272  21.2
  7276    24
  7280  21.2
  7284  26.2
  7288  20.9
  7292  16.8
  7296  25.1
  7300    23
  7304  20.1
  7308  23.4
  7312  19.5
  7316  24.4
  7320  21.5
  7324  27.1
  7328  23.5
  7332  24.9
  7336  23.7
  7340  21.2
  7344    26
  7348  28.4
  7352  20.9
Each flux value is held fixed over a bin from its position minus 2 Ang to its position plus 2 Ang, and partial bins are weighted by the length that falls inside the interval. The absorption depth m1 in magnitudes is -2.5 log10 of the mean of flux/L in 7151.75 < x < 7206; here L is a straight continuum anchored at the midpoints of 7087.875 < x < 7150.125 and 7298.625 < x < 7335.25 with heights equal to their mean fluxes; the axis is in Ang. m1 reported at 0.03 mag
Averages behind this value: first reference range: 22.2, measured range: 21.8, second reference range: 23.1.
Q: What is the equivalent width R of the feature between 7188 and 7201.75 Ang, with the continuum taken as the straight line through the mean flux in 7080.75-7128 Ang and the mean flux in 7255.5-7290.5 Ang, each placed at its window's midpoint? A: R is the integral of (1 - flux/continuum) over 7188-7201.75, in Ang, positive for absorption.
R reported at 0.8 Ang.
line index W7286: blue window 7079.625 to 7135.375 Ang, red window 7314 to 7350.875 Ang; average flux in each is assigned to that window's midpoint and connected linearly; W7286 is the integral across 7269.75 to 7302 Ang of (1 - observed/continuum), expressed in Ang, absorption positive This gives 2.27 Ang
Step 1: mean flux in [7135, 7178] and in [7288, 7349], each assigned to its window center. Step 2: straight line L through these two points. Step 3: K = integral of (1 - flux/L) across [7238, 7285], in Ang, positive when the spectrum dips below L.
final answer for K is 2.2 Ang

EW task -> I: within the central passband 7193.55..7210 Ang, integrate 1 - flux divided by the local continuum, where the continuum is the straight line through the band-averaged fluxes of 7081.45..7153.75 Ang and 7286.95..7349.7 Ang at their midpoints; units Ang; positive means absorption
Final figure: 1.3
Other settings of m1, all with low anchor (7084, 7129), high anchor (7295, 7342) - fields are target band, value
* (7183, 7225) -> 0.07 mag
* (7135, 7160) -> 0.04 mag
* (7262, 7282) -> 0.09 mag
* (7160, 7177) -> -0.02 mag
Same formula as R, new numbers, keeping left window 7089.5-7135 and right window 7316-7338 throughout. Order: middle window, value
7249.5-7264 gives 1.5 Ang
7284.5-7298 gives 1.3 Ang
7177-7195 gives 1.1 Ang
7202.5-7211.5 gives 0.9 Ang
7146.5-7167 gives 1.0 Ang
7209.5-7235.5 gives 1.2 Ang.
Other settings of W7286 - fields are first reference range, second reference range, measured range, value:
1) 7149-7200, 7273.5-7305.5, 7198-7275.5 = 2.0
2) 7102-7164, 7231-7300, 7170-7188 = -1.2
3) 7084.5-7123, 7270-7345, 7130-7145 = 1.0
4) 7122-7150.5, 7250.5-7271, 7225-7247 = -1.4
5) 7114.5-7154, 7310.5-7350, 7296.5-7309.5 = 0.7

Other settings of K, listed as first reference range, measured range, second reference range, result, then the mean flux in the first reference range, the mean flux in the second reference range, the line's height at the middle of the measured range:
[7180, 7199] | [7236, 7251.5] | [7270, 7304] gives -0.22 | 21.2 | 22.2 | 21.7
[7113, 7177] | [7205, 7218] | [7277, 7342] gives 0.87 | 22.1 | 22.7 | 22.3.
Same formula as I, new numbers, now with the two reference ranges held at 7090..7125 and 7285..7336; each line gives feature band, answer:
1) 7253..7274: 2.14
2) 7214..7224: 0.04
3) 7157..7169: 0.83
